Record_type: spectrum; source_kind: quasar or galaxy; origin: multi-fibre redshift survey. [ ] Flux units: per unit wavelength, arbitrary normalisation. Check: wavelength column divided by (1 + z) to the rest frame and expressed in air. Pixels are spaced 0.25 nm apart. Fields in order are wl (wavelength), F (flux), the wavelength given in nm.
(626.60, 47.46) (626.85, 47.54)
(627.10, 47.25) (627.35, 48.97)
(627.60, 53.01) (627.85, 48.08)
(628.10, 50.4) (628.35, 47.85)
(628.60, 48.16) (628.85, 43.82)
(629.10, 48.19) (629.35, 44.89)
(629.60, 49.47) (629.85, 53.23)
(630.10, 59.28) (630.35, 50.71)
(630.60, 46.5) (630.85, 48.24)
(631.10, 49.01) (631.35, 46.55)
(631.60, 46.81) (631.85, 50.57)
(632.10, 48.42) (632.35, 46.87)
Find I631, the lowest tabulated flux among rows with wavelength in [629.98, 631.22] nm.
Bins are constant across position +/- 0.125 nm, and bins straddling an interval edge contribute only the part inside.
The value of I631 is 46.5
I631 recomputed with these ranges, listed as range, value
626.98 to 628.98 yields 43.82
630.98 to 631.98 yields 46.55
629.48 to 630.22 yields 49.47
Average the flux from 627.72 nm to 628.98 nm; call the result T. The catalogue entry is 47.7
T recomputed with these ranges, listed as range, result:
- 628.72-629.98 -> 48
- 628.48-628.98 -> 46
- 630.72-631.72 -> 47.7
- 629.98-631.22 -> 50.7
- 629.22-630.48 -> 51.5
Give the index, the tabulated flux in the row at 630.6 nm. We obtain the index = 46.5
